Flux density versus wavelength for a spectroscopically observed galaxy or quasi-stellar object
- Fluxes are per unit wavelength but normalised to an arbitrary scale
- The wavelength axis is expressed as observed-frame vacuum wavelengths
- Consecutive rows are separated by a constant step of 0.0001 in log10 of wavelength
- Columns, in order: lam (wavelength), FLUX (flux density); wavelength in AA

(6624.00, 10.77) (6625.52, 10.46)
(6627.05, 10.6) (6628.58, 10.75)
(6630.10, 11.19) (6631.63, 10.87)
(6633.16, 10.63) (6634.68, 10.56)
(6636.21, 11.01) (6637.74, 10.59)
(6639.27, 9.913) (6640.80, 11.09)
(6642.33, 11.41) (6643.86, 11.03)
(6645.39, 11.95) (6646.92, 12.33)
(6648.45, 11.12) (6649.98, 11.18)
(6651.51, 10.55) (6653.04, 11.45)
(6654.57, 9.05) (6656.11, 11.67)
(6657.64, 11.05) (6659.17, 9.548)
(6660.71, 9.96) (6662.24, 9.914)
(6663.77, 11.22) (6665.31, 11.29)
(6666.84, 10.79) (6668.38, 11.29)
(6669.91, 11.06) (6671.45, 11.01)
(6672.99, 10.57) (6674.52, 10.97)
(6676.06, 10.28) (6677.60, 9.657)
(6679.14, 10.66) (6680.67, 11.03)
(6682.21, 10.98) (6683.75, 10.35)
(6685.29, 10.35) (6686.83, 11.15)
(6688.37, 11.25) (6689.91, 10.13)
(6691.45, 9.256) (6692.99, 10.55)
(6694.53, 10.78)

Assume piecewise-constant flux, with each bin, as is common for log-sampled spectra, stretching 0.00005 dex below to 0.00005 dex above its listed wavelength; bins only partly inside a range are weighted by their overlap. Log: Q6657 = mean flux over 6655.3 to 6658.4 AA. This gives 11.3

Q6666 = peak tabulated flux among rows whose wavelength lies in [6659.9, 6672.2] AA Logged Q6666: 11.29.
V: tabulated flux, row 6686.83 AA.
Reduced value 11.15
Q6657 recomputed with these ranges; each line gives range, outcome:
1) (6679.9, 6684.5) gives 10.8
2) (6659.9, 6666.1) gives 10.6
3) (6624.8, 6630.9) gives 10.7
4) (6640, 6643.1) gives 11.2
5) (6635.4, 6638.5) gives 10.8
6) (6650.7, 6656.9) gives 10.7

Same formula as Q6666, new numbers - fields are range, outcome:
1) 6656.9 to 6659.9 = 11.05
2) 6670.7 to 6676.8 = 11.01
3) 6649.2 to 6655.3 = 11.45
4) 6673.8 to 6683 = 11.03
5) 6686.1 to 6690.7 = 11.25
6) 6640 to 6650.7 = 12.33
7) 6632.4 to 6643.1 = 11.41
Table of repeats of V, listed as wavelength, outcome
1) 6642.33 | 11.41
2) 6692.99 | 10.55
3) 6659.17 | 9.548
